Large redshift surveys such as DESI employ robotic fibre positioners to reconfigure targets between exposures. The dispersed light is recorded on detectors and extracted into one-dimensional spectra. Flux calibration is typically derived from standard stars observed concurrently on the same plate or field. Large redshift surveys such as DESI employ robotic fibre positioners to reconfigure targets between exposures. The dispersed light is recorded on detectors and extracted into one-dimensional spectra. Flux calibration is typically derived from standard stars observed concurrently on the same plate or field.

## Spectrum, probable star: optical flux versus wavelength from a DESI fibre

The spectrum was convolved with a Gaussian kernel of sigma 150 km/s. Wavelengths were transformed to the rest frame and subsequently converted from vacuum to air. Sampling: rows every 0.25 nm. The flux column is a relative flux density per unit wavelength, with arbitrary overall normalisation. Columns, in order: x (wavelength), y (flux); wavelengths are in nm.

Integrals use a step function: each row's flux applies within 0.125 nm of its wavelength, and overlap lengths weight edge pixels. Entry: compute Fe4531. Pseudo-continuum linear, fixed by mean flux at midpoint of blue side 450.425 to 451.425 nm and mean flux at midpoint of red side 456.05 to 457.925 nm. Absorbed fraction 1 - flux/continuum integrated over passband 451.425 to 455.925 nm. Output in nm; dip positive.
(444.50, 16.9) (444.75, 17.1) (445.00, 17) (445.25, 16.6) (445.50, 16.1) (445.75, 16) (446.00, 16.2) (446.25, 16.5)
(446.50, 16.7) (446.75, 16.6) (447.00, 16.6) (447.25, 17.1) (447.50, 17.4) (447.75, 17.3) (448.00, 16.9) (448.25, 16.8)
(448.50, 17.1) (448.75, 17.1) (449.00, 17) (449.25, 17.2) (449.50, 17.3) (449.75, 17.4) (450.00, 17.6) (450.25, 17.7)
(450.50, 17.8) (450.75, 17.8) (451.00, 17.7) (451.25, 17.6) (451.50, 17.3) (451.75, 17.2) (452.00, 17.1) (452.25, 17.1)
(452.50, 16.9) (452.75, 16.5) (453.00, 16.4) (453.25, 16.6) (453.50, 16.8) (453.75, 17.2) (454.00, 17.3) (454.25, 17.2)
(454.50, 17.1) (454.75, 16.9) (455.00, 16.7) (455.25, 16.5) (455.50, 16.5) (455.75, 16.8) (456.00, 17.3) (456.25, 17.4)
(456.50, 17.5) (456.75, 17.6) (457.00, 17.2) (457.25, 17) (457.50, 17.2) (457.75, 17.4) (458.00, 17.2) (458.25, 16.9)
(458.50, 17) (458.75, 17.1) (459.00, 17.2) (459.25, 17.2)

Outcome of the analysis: 0.16 nm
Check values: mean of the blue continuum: 17.7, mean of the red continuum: 17.3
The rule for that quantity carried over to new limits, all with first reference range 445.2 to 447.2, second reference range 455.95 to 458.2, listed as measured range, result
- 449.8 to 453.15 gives -0.086 nm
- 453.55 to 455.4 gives 0.013 nm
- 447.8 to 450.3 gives -0.081 nm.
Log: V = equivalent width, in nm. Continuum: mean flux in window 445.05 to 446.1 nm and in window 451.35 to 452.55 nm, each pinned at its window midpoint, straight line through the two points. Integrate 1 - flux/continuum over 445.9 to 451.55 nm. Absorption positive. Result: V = -0.15 nm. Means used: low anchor 16.3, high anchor 17.1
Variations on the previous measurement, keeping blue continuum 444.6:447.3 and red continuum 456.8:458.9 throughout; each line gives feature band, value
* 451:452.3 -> -0.036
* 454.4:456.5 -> 0.012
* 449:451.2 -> -0.099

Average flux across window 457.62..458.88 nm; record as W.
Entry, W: 17.1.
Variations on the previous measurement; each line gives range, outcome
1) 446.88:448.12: 17.1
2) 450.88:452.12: 17.4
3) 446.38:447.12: 16.6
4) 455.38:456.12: 16.9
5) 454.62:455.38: 16.7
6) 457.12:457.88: 17.2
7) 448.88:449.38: 17.1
